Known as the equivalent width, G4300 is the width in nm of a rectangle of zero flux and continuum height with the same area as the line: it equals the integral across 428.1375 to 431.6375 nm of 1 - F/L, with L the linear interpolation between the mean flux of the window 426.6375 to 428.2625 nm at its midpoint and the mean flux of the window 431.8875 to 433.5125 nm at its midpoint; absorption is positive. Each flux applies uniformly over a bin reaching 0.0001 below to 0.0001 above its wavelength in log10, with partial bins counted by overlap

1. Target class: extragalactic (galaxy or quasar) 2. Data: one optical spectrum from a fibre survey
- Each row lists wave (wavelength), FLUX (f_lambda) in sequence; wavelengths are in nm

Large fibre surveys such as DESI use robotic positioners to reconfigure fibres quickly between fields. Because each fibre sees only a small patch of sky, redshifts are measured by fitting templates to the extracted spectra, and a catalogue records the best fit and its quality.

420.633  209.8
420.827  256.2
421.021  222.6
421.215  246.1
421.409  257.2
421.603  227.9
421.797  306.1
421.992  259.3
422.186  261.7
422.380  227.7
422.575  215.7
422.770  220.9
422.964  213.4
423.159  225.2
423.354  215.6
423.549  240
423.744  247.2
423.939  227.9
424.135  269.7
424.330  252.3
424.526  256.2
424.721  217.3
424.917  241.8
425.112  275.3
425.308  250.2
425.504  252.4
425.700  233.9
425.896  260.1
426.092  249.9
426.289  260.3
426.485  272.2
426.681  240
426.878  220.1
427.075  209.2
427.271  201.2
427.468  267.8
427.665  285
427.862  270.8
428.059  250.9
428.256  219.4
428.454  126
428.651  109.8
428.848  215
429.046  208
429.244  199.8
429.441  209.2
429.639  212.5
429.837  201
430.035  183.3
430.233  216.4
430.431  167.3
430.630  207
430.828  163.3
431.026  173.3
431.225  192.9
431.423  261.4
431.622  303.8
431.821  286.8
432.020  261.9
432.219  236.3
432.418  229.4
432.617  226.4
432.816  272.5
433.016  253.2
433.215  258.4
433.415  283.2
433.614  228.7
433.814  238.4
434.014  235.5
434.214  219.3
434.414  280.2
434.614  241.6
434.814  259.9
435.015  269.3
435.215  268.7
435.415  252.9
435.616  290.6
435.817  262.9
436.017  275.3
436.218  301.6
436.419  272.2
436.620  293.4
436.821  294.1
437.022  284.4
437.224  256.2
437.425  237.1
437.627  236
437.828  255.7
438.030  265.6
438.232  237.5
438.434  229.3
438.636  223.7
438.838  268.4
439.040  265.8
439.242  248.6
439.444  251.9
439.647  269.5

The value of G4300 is 0.72 nm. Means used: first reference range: 242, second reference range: 253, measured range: 196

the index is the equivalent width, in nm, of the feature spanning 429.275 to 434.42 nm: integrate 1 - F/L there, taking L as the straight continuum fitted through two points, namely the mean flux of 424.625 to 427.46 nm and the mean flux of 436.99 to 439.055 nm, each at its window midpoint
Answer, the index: 0.34 nm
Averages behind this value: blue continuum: 243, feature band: 230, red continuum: 249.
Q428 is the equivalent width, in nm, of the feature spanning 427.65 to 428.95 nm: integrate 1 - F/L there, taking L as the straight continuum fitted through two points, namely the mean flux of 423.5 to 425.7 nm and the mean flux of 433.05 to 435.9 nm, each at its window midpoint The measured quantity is 0.23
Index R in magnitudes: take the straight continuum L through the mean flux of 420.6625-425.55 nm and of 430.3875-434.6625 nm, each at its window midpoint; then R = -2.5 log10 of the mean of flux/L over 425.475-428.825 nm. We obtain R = 0.049 mag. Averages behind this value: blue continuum 243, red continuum 238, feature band 230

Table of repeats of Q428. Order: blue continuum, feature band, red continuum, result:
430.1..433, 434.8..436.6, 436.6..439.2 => -0.20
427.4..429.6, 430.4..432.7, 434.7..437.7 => 0.09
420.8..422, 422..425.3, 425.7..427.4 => 0.11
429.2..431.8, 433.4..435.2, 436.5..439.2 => -0.12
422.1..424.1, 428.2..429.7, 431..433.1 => 0.35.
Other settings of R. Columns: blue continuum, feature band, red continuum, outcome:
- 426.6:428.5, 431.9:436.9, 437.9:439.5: -0.08 mag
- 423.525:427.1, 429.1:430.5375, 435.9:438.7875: 0.26 mag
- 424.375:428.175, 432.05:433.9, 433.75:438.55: 0.04 mag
